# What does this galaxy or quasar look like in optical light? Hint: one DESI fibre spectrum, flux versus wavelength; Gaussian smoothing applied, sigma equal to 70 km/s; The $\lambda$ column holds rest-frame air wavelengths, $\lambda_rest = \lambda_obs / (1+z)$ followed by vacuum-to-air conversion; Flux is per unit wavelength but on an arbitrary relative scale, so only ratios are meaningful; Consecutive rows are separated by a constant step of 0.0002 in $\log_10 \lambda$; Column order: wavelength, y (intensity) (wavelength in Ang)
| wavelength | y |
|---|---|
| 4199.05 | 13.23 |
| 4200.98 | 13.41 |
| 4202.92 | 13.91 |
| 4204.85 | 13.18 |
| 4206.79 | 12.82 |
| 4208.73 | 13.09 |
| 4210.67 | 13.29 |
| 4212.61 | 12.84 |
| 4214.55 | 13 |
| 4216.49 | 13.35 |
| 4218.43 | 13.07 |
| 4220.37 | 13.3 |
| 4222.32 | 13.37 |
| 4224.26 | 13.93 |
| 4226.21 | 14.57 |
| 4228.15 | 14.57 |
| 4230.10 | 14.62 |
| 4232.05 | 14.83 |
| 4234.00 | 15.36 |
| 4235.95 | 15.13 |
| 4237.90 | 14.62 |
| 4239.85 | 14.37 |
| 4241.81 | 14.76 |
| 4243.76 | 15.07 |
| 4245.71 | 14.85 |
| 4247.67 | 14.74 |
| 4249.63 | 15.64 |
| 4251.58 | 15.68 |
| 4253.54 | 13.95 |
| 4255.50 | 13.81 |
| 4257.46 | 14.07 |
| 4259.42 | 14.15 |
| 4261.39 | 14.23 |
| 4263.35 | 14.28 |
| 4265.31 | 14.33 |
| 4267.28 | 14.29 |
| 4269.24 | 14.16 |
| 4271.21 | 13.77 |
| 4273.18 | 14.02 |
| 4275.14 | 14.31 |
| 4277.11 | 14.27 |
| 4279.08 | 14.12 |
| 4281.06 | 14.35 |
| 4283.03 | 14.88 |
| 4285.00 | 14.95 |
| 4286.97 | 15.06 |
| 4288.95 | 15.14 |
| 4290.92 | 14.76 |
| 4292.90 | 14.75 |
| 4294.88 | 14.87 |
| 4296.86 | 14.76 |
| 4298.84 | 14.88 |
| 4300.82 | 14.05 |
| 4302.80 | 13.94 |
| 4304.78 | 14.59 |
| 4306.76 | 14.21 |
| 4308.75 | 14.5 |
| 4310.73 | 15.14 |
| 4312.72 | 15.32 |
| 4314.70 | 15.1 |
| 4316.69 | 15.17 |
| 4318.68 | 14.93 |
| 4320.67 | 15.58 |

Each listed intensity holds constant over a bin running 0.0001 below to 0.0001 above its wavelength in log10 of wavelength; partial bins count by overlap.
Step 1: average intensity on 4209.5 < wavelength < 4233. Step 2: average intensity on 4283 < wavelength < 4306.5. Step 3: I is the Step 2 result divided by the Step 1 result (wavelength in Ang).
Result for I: 1.07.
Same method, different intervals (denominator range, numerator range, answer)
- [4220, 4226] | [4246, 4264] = 1.06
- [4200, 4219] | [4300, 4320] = 1.11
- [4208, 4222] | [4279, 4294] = 1.12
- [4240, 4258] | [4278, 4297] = 1.00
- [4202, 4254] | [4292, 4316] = 1.04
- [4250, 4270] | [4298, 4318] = 1.02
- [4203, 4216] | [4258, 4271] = 1.08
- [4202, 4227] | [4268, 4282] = 1.06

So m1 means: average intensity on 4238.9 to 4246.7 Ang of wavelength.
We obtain 14.8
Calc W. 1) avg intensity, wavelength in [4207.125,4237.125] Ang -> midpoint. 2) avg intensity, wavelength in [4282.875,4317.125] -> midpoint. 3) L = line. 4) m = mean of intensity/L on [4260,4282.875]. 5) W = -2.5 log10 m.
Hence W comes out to 0.02 mag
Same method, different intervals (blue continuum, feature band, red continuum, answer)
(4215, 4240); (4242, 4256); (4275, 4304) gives -0.04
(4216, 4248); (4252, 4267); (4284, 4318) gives 0.03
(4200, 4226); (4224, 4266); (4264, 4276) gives -0.06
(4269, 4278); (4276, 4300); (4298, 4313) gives -0.03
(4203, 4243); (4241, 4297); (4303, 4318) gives -0.01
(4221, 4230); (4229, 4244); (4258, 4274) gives -0.05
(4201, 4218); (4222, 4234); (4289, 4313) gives -0.08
